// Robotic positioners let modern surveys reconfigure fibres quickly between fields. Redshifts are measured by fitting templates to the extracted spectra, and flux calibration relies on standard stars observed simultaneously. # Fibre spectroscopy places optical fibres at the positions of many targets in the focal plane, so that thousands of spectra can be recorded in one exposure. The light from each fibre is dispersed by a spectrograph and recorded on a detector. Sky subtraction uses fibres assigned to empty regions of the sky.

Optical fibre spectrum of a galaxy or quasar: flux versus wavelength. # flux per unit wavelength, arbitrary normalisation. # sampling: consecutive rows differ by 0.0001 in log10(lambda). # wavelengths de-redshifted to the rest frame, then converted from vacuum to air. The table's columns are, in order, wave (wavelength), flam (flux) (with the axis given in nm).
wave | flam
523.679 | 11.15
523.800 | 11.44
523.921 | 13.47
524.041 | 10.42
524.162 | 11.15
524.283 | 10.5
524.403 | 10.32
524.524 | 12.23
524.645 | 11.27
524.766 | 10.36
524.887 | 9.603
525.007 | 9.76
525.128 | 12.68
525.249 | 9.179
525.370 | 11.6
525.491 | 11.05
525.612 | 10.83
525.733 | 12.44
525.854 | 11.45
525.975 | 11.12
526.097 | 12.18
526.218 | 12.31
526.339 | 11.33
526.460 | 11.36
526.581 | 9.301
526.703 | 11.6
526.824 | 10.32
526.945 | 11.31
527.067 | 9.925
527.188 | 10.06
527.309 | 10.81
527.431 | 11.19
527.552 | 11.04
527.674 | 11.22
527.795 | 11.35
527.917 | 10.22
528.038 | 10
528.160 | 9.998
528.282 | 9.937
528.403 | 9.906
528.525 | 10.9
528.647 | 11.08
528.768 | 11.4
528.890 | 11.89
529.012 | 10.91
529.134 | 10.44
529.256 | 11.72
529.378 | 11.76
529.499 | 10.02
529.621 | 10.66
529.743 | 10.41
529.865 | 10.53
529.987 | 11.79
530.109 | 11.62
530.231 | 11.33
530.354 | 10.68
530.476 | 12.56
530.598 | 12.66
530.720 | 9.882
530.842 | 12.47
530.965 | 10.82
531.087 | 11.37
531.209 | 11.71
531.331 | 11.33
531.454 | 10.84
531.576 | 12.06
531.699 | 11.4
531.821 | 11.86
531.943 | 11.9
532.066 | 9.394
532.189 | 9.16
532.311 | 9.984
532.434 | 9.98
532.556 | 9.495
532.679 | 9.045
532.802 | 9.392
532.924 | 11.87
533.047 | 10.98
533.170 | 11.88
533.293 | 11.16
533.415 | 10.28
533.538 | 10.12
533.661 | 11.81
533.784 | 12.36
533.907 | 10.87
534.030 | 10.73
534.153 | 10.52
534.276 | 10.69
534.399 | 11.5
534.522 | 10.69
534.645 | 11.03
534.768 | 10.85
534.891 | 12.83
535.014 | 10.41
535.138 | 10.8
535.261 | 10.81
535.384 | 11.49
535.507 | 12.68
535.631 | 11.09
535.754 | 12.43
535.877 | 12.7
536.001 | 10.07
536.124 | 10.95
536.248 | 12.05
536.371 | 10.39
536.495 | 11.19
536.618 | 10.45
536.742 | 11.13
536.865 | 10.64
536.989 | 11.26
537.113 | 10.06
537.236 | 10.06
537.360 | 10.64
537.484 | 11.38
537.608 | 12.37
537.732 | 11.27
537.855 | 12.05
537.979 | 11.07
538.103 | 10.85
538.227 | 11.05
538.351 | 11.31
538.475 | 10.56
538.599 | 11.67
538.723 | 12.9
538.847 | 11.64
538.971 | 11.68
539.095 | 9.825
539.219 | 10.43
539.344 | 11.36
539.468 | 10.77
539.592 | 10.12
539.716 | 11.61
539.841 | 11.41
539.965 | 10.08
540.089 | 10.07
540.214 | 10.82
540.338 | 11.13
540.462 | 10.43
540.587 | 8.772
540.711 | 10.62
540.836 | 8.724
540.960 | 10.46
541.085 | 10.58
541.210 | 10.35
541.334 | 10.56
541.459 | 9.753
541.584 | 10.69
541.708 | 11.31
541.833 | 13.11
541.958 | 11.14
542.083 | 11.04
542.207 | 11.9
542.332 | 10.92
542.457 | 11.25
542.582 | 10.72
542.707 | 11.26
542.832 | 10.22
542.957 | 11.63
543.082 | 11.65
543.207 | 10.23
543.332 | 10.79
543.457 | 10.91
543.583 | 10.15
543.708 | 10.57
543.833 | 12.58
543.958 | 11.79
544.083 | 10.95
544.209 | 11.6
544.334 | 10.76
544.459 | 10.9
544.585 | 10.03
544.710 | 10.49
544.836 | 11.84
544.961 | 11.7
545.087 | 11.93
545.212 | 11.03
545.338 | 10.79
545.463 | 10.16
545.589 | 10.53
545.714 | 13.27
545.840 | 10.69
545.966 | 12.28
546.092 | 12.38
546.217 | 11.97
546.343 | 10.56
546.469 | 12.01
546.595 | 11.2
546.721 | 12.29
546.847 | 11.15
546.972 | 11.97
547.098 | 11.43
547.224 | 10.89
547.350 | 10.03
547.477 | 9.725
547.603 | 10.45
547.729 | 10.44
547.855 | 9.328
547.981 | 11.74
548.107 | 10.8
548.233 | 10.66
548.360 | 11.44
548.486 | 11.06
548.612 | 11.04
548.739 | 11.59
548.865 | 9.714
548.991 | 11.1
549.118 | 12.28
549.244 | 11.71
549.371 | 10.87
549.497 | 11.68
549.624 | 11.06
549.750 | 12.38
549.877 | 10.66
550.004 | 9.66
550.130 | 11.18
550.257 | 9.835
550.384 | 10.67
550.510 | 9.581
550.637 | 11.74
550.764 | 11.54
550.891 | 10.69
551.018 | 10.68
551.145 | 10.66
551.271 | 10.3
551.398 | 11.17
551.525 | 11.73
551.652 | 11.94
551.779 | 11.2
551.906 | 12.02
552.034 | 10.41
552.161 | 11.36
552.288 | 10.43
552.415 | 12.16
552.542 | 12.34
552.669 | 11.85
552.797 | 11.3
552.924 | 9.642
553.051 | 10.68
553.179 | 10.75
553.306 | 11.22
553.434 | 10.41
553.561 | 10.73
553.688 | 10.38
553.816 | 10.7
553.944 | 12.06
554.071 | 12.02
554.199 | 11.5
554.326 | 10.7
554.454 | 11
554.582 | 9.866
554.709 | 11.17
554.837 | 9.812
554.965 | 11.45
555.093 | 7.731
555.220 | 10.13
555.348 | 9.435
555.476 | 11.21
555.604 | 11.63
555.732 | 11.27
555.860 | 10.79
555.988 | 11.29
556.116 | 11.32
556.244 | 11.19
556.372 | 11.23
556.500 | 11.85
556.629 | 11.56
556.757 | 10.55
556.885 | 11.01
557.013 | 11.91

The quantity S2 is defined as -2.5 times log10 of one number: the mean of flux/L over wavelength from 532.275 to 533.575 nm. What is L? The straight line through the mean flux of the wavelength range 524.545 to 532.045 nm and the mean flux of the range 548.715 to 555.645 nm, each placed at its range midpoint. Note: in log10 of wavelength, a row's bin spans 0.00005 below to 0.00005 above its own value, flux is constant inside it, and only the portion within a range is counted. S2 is 0.06 mag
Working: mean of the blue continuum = 11.1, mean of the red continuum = 10.9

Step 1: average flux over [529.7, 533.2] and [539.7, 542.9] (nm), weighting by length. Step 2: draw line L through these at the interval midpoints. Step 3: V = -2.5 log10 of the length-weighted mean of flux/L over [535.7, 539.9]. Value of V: -0.034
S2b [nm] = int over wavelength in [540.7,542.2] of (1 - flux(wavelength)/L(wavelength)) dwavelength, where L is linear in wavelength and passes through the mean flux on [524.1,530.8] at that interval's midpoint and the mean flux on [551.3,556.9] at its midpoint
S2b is 0.033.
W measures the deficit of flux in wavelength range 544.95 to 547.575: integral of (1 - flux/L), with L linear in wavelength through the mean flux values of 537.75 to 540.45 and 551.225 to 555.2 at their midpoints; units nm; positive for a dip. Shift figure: -0.07 nm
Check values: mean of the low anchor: 11.1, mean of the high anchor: 11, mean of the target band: 11.3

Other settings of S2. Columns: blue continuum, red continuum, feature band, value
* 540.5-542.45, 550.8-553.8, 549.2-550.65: 0.01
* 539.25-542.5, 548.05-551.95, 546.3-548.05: 0.00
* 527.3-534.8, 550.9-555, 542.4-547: -0.02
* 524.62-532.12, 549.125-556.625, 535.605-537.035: -0.02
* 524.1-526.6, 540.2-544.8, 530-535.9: -0.01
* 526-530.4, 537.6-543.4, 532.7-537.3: -0.02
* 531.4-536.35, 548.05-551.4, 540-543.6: 0.02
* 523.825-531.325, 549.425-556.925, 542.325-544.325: -0.01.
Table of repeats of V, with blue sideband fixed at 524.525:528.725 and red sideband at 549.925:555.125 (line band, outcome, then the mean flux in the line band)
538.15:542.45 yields 0.00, 10.9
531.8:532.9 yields 0.09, 10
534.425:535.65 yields -0.04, 11.3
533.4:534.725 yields -0.01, 11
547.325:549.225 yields 0.01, 10.8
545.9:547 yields -0.08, 11.8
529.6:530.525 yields -0.03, 11.2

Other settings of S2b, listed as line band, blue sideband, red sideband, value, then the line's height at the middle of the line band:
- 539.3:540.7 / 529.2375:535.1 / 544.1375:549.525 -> 0.062 nm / 11.1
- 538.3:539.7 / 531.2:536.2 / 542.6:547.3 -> -0.001 nm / 11.1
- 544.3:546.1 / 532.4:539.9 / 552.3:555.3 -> -0.046 nm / 10.9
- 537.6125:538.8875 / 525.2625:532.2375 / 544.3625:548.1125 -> -0.044 nm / 11.1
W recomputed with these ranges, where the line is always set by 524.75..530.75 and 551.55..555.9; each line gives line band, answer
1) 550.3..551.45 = 0.02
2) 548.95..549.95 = -0.05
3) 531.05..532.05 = -0.05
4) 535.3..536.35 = -0.06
